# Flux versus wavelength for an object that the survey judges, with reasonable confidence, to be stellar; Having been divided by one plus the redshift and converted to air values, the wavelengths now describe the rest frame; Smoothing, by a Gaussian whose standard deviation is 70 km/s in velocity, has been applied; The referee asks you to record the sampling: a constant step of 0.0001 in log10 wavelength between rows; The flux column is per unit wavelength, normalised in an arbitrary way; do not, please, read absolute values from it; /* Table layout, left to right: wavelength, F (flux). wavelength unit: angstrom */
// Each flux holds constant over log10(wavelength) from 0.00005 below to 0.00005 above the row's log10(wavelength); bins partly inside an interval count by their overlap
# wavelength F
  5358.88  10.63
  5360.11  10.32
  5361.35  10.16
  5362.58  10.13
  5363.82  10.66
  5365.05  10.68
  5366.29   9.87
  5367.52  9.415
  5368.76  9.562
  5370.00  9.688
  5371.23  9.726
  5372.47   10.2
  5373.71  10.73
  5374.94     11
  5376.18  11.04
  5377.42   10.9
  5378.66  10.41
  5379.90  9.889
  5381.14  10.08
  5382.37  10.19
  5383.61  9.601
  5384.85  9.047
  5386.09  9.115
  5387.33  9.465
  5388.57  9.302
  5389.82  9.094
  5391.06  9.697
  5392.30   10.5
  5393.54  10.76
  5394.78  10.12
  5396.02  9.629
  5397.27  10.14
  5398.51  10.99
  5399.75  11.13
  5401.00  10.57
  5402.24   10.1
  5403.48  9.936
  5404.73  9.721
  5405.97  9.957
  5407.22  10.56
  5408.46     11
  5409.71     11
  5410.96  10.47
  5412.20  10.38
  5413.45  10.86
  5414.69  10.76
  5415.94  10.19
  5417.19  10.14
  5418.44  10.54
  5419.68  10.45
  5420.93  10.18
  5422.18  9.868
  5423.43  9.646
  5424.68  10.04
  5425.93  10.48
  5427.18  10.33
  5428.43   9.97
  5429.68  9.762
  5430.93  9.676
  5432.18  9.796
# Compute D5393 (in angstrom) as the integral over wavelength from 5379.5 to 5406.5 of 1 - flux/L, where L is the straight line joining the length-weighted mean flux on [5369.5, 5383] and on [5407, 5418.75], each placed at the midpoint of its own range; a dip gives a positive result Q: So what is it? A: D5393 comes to 1.3 angstrom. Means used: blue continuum 10.4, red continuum 10.6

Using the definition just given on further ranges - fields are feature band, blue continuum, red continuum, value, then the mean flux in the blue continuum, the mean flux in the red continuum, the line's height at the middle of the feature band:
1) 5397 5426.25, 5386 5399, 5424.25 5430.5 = -1.07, 9.91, 10.1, 10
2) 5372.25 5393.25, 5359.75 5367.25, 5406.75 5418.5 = 0.74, 10.3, 10.6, 10.4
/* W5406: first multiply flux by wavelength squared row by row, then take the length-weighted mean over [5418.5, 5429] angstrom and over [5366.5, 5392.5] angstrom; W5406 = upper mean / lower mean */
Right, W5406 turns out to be 1.04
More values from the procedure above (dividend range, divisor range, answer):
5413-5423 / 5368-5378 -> 1.02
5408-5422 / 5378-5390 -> 1.10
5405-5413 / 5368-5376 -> 1.05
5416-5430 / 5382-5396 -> 1.06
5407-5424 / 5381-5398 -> 1.08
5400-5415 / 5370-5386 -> 1.04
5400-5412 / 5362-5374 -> 1.05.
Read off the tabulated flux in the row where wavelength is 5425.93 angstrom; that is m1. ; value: 10.48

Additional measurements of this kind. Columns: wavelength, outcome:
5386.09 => 9.115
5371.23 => 9.726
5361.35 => 10.16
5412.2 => 10.38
